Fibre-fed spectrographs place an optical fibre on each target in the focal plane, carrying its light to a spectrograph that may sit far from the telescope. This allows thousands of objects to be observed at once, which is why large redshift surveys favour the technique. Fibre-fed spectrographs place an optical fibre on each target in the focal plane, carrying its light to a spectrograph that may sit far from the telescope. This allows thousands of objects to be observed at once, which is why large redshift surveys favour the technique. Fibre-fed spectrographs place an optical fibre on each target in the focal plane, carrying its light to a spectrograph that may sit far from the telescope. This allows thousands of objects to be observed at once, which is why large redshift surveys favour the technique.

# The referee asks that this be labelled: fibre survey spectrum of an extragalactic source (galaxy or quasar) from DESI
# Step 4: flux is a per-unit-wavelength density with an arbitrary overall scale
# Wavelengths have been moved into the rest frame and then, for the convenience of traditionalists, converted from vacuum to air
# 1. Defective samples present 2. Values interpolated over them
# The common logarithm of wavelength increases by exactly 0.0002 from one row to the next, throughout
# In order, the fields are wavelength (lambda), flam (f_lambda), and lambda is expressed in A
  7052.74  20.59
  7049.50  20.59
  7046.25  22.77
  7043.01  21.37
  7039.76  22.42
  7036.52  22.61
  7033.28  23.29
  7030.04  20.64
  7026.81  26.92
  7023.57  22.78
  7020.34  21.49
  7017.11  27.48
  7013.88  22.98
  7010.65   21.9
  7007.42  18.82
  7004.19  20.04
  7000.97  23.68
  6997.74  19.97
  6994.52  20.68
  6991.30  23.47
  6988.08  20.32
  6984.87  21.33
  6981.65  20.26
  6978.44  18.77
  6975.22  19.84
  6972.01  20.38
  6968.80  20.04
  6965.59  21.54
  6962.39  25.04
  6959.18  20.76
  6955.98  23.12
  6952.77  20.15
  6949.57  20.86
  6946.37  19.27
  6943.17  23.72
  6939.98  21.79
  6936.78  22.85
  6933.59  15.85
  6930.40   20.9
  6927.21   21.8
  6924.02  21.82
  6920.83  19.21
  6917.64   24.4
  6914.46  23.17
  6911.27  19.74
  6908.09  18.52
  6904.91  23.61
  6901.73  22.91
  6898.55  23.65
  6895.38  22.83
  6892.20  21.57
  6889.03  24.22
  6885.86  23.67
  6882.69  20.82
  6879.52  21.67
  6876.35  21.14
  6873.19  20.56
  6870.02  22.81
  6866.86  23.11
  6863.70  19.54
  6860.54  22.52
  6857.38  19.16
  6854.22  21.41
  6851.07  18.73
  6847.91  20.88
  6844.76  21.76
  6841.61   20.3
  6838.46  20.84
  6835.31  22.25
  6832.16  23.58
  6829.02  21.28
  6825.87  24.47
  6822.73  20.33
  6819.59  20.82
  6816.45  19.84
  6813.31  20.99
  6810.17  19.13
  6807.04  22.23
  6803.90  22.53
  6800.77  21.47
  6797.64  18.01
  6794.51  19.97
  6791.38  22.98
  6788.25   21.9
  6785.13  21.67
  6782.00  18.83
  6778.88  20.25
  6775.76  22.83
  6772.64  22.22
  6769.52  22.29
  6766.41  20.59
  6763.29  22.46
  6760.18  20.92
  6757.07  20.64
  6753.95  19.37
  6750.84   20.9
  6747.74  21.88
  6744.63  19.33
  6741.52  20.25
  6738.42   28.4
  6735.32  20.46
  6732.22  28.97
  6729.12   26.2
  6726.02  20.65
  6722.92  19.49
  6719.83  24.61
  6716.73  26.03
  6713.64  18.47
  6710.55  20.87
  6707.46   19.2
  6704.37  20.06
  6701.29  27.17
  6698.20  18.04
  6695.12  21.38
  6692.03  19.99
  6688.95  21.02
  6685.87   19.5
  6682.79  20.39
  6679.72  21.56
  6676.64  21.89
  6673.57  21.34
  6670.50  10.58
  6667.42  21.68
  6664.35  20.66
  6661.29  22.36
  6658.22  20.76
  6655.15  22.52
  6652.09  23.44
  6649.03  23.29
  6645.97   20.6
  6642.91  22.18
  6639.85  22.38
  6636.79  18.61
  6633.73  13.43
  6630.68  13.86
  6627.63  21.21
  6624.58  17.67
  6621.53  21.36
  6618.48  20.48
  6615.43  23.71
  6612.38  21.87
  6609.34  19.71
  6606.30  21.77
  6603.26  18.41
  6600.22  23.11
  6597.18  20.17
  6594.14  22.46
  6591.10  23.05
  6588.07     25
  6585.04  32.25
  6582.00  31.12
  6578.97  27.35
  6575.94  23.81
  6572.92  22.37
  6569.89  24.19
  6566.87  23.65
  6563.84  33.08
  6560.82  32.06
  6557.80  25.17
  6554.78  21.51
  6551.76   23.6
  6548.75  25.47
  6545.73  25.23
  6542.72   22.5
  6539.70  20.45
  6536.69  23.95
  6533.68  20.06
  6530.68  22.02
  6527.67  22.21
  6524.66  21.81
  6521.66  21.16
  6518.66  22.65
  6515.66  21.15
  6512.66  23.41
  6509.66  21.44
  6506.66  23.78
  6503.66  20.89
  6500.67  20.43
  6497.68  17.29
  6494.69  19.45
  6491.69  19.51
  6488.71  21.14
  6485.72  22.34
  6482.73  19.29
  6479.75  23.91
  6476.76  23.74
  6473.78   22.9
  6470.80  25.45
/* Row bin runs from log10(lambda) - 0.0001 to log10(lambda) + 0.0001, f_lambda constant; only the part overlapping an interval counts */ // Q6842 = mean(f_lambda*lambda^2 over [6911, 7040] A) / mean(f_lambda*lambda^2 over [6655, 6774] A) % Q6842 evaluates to 1.1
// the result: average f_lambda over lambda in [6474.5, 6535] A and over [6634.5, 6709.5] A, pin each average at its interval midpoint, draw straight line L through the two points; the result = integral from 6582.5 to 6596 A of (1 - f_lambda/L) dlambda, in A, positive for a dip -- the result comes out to -3.1 A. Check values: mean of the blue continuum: 21.4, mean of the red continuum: 20.8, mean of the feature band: 25.9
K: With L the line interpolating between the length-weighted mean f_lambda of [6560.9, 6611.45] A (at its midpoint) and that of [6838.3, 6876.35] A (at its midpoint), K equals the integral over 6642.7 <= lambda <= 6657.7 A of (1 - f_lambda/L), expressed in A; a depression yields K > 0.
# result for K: 0.9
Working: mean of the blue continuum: 24.7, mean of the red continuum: 21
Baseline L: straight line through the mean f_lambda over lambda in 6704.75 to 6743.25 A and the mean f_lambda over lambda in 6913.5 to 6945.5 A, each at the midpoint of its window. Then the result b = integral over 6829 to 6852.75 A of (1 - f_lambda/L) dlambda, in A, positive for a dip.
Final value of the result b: 0.9 A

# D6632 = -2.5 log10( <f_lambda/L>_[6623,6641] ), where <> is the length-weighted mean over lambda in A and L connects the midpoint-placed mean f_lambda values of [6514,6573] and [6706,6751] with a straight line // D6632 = 0.29 mag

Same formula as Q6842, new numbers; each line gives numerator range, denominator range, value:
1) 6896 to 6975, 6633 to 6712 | 1.12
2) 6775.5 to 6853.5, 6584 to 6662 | 1.05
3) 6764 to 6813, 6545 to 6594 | 0.87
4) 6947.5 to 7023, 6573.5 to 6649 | 1.09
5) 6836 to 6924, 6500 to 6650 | 1.04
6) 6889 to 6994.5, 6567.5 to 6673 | 1.08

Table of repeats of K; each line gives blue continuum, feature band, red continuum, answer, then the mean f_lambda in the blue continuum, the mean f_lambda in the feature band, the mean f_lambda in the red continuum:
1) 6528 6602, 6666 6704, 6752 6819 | 3.8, 24.7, 20.4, 21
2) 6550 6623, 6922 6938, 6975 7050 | 1.3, 24.2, 20.6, 21.9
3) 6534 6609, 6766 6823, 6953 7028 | 5.0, 24.5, 21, 21.8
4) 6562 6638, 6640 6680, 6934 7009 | 2.4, 22.6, 21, 21.1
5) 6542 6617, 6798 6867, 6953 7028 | 5.1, 24.5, 21.1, 21.8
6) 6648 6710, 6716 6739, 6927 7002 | -3.6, 20.8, 24.1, 21.1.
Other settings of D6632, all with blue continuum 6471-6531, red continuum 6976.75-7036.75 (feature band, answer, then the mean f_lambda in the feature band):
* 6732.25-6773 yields 0.000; 21.8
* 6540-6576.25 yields -0.161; 25.1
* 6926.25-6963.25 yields 0.033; 21.3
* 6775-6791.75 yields 0.029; 21.2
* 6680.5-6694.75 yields 0.069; 20.4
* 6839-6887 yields 0.034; 21.2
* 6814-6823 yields 0.074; 20.4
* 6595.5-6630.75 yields 0.058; 20.6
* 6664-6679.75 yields 0.126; 19.3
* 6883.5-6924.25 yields -0.018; 22.2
